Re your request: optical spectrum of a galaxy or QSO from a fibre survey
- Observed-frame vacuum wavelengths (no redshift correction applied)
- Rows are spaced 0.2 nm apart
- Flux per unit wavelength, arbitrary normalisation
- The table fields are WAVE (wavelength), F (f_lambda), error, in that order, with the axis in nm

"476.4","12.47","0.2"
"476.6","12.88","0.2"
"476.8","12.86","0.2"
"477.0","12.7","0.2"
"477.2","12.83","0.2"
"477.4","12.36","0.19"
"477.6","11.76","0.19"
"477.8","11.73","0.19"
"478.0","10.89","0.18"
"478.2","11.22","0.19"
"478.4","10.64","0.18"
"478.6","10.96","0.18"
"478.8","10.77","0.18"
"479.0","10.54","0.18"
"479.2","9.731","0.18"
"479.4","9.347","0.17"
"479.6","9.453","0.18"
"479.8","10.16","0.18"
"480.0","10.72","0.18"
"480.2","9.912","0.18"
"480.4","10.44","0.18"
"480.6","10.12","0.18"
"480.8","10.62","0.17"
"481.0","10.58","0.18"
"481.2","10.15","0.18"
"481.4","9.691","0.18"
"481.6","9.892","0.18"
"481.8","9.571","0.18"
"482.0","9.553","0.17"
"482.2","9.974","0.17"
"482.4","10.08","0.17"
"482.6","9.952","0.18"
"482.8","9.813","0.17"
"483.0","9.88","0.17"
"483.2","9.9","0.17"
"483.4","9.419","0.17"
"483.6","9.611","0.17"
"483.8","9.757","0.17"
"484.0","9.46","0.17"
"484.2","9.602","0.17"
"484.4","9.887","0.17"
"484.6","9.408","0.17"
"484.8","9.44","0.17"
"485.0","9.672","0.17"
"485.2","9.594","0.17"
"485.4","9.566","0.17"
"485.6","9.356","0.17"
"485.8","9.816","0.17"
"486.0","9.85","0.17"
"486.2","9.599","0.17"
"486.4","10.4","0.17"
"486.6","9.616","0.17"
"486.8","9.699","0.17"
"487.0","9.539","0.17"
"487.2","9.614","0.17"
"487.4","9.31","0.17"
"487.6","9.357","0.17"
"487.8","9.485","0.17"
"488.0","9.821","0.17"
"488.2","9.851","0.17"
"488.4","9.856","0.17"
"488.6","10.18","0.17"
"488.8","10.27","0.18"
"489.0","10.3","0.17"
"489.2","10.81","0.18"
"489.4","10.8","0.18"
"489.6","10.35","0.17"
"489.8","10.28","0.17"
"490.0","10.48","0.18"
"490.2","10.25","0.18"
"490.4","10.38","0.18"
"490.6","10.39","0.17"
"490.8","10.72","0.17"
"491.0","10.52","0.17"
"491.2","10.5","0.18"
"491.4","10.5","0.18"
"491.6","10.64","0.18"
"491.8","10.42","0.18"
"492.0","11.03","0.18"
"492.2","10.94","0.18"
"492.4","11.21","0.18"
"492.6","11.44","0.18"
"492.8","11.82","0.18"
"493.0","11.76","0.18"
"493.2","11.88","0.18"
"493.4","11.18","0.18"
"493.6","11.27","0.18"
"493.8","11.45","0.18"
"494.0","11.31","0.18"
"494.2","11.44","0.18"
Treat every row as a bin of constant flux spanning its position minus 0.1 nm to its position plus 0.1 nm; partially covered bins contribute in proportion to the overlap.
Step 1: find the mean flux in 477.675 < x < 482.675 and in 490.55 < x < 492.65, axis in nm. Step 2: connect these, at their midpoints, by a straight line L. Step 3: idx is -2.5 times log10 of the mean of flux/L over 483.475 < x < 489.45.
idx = 0.082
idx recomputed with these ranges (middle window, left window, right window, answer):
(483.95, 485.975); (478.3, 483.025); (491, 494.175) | 0.096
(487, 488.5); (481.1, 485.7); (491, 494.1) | 0.084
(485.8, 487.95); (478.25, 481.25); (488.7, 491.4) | 0.082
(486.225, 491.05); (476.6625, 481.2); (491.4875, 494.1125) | 0.110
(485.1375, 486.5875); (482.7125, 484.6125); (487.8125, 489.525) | 0.019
